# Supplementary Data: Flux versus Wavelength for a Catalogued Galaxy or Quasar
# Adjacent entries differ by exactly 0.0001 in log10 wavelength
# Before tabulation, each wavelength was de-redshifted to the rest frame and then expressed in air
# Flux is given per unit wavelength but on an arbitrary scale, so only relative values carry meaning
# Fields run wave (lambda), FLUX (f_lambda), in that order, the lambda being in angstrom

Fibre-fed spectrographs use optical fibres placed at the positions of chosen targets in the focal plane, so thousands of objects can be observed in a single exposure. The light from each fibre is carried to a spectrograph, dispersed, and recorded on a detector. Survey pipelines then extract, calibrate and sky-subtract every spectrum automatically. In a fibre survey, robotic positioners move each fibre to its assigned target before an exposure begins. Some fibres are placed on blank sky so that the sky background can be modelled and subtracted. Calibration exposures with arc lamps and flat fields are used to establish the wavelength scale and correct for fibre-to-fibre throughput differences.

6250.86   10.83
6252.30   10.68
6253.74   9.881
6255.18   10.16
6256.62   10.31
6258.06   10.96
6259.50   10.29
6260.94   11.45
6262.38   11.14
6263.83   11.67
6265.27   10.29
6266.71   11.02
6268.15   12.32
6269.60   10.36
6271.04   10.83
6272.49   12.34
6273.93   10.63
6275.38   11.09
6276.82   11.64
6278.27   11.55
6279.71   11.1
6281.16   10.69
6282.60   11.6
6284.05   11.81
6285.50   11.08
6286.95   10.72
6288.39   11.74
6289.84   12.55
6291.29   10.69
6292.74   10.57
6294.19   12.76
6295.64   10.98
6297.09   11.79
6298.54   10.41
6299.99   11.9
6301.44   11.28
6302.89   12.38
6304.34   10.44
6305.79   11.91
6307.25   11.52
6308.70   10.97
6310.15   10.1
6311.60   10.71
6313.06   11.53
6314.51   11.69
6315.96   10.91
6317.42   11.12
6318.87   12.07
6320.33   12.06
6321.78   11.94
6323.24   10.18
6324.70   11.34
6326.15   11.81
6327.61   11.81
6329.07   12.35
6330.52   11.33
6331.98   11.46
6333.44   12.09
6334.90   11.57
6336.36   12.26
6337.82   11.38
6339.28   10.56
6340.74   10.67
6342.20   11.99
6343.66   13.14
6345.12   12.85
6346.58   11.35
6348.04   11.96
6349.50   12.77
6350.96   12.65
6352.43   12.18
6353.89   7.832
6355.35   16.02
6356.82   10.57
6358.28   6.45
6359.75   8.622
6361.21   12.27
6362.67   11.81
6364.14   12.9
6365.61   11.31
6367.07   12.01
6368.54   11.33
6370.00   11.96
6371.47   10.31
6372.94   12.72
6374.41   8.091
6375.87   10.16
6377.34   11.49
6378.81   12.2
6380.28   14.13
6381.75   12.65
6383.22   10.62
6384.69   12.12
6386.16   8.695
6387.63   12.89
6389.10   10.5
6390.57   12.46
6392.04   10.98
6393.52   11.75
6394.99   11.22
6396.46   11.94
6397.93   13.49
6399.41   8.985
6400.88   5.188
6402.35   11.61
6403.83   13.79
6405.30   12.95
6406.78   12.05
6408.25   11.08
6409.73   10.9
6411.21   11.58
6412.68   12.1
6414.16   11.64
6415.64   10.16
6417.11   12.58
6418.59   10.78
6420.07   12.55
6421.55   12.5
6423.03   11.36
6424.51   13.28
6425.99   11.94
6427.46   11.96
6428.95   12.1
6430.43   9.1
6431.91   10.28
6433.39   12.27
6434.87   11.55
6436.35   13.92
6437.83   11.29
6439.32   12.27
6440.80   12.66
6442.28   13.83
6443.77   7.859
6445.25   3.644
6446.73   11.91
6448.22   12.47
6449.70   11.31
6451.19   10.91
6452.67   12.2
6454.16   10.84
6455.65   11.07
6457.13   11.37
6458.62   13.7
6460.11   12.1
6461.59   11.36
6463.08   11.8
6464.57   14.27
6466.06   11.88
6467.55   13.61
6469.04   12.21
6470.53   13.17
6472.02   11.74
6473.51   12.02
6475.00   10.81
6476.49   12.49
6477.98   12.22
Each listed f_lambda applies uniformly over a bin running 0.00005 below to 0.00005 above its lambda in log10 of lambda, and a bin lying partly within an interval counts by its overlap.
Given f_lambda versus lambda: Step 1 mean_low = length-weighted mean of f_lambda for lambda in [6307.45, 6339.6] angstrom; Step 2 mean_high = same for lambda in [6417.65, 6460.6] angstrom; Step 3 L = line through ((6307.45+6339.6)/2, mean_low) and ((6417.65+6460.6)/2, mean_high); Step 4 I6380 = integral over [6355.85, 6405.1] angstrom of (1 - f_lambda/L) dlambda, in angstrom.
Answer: 1.2 angstrom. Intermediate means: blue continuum 11.4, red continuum 11.5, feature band 11.2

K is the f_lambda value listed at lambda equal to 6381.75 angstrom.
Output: 12.65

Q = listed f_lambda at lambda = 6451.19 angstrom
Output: 10.91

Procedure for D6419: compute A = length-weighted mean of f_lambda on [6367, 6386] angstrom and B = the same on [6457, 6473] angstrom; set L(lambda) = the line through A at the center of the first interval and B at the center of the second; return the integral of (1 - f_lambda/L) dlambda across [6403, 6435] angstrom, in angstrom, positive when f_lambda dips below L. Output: 0.5 angstrom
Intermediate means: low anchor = 11.4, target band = 11.8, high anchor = 12.5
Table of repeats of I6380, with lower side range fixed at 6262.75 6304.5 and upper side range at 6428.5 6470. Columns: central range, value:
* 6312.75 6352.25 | -1.2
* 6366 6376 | 0.4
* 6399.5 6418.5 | 0.5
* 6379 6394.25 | -0.3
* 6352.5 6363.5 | 0.8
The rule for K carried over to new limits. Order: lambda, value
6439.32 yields 12.27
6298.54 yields 10.41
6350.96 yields 12.65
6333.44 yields 12.09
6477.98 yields 12.22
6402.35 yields 11.61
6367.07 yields 12.01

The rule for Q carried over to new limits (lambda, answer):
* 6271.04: 10.83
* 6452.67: 12.2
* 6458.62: 13.7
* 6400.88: 5.188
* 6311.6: 10.71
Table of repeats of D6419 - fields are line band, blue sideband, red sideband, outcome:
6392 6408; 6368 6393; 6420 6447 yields 0.1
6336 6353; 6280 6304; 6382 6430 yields -0.8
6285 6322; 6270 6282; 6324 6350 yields 0.4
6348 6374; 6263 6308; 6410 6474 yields 0.3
